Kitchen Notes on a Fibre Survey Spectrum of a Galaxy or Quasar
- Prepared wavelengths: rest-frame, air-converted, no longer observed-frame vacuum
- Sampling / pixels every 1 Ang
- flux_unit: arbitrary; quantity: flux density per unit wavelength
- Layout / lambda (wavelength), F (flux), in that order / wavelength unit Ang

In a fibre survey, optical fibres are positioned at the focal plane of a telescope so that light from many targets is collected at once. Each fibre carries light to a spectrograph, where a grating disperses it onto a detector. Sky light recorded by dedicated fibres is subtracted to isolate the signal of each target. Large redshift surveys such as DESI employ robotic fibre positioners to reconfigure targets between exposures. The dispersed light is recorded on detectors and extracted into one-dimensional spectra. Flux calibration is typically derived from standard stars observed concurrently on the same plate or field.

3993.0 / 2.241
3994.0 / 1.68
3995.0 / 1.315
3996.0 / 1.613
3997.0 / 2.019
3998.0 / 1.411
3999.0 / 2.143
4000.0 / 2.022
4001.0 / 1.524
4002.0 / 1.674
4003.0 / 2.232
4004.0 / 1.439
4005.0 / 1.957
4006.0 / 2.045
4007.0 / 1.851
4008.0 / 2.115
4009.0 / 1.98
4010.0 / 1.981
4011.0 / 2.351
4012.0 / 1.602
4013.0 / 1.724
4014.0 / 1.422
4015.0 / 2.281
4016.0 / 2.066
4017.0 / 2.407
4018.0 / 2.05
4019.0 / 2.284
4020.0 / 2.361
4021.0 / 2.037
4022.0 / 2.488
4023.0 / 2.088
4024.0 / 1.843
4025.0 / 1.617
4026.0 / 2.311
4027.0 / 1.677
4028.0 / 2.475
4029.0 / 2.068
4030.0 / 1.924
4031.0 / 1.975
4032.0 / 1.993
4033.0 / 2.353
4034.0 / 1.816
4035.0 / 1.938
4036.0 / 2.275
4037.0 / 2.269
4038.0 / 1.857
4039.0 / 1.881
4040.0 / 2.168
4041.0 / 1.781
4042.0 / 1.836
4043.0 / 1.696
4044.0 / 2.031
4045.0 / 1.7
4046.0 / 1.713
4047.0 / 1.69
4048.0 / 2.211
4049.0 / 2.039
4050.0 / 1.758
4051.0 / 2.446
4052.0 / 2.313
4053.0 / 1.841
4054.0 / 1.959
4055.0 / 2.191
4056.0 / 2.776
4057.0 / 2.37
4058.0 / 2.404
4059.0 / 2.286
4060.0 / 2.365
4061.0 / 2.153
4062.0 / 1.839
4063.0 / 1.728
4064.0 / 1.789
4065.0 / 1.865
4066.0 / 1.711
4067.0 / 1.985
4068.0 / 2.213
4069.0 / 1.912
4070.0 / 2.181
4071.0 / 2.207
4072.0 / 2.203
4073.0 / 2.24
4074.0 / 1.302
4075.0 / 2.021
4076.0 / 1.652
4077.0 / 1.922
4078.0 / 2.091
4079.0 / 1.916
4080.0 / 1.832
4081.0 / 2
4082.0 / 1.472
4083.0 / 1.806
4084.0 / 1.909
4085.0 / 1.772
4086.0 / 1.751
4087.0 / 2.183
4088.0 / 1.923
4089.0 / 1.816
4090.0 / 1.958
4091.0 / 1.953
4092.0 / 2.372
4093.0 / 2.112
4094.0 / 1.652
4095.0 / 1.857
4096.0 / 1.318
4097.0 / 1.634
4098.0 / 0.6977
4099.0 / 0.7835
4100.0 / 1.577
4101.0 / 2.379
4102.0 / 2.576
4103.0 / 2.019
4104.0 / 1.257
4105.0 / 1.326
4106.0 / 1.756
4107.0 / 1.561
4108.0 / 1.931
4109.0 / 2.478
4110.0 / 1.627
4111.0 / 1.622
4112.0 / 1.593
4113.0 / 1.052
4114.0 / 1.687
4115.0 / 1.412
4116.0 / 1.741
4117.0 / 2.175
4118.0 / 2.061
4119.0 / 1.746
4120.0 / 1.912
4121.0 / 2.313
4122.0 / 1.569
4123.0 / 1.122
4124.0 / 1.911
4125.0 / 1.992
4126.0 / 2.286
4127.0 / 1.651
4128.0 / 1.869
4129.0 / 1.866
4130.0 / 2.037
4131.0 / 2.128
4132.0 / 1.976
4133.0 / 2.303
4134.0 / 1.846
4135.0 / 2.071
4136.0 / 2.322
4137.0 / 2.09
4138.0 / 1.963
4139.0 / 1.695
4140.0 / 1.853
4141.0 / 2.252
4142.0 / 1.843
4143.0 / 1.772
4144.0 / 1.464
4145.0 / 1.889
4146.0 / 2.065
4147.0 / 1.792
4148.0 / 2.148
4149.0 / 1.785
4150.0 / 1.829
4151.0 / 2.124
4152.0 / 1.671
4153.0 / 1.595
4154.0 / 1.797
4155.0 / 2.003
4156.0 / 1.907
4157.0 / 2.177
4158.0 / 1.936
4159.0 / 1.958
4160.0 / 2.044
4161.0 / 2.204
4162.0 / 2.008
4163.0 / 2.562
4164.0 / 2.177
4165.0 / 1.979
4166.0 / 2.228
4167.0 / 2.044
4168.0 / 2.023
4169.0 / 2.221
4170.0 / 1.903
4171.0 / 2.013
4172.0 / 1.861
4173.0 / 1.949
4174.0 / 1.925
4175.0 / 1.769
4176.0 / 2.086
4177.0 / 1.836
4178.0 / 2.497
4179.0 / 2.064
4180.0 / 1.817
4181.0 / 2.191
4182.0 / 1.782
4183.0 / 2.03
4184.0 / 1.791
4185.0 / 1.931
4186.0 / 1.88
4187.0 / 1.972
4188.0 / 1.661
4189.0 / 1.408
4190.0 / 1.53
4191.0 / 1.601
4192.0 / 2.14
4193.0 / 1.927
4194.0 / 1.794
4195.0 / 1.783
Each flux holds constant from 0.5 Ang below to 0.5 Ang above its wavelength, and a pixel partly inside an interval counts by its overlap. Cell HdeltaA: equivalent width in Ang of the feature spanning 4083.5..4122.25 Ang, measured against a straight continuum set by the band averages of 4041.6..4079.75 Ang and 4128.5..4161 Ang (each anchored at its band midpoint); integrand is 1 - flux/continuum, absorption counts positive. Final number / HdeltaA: 4.1 Ang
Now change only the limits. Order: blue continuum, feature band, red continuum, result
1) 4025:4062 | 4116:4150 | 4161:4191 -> 1.2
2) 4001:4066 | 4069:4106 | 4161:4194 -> 3.2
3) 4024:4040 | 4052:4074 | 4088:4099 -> -2.7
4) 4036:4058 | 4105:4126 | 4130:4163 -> 2.3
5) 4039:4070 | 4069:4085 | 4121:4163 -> 0.7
